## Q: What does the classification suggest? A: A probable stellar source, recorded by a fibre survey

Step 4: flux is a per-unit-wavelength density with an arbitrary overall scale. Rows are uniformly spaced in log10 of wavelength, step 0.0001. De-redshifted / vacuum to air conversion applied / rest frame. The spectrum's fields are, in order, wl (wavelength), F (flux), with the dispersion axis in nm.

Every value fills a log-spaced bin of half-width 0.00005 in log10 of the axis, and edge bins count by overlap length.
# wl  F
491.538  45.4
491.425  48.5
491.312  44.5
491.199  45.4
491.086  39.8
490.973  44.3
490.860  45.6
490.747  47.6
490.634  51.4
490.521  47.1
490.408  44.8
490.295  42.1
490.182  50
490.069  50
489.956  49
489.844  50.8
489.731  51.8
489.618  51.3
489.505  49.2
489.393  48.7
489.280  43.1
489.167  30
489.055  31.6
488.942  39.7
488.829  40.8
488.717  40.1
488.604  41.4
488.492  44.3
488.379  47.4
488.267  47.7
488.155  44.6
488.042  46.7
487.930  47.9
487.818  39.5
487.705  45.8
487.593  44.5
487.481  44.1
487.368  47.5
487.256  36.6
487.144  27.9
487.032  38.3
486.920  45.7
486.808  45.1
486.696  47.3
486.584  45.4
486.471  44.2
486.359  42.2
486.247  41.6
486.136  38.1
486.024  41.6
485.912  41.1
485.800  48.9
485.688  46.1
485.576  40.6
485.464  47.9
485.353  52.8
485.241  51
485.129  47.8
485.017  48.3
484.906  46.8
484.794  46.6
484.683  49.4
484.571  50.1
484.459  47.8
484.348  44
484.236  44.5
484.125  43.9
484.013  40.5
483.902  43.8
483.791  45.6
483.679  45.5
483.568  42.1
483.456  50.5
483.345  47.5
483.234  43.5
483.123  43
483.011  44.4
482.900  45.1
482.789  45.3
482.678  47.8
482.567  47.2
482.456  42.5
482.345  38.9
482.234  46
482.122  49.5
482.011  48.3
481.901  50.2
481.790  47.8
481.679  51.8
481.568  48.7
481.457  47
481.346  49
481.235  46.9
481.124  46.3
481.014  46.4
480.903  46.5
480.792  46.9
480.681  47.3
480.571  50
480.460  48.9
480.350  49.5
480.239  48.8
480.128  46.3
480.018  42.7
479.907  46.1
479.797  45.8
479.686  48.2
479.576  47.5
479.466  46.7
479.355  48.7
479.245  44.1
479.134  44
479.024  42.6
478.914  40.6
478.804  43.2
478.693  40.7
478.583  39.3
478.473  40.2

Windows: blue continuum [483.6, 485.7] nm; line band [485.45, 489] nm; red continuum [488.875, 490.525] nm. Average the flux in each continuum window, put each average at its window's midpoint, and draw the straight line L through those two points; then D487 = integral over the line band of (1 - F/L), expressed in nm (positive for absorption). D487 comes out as 0.21 nm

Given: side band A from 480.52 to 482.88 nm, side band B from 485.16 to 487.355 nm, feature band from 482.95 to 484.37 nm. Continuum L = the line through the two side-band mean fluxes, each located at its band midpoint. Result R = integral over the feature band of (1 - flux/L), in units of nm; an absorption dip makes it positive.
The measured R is 0.031 nm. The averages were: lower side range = 47.1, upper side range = 43.4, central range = 44.5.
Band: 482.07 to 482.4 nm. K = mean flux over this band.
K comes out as 44.6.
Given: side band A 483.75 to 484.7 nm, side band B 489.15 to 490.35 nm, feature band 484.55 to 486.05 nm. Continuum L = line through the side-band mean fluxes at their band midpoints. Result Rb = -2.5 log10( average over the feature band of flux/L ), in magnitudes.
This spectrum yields -0.03 mag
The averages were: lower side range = 45.4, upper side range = 47.5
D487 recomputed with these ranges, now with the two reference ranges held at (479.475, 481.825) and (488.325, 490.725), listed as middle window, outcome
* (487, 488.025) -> 0.09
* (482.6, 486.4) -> 0.08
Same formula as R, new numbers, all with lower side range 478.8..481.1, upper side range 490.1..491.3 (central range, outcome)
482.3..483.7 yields 0.04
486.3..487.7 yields 0.11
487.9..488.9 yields 0.03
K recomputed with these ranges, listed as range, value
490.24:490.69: 46.3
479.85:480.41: 46.7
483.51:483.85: 44.4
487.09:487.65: 40.2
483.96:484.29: 43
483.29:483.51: 49.1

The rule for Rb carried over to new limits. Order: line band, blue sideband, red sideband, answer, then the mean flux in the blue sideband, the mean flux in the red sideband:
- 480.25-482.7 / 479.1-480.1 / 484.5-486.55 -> -0.034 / 46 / 45.8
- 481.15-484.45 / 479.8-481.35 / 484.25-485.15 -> 0.032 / 47.2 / 47.4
